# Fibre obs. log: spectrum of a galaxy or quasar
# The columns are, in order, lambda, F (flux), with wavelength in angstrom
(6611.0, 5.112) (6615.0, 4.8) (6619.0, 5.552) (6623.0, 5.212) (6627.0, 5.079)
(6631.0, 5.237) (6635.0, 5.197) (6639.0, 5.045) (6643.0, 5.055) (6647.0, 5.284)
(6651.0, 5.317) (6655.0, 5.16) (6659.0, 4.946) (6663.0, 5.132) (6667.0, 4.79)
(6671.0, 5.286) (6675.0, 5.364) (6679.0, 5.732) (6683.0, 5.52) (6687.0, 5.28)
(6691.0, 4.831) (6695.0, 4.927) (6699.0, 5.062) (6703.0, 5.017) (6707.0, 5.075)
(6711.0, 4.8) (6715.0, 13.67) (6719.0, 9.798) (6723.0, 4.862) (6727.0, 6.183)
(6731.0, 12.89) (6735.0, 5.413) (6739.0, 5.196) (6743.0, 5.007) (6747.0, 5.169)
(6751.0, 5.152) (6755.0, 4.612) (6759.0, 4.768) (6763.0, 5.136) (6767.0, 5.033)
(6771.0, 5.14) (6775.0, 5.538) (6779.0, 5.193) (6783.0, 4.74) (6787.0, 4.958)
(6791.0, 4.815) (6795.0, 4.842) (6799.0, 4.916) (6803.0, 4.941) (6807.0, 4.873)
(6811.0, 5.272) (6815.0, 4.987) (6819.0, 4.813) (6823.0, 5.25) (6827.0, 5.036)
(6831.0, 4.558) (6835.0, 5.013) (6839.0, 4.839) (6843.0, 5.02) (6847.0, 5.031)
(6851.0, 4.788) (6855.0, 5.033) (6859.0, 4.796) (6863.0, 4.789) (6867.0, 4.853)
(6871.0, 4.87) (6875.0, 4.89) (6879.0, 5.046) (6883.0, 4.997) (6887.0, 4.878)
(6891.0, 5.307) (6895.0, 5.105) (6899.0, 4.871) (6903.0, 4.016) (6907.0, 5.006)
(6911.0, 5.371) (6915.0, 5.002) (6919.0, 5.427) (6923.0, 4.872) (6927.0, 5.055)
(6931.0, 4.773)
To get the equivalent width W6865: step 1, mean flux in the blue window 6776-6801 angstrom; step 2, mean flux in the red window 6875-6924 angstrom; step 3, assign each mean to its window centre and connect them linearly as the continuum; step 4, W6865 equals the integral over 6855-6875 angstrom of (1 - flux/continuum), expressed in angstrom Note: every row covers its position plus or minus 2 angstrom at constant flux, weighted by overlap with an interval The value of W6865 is 0.5 angstrom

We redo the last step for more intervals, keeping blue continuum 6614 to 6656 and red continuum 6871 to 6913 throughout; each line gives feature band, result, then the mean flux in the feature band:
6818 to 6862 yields 0.61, 4.92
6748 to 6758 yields 0.35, 4.9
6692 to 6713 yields 0.63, 4.97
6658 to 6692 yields -0.53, 5.23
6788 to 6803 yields 0.48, 4.88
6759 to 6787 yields -0.20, 5.09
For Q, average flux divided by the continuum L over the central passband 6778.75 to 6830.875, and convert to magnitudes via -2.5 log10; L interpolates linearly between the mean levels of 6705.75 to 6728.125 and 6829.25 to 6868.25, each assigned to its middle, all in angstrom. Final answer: 0.16 mag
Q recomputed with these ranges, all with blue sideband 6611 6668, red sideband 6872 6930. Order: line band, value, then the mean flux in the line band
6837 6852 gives 0.02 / 4.93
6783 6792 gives 0.04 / 4.86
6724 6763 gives -0.18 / 5.97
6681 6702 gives 0.00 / 5.12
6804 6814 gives 0.00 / 5.05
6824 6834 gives 0.04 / 4.86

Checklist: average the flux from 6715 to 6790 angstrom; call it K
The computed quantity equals 6.02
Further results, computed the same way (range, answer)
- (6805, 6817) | 5.04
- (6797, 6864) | 4.94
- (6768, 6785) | 5.15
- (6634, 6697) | 5.18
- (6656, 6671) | 5.01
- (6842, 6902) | 4.93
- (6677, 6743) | 6.47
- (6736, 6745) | 5.14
